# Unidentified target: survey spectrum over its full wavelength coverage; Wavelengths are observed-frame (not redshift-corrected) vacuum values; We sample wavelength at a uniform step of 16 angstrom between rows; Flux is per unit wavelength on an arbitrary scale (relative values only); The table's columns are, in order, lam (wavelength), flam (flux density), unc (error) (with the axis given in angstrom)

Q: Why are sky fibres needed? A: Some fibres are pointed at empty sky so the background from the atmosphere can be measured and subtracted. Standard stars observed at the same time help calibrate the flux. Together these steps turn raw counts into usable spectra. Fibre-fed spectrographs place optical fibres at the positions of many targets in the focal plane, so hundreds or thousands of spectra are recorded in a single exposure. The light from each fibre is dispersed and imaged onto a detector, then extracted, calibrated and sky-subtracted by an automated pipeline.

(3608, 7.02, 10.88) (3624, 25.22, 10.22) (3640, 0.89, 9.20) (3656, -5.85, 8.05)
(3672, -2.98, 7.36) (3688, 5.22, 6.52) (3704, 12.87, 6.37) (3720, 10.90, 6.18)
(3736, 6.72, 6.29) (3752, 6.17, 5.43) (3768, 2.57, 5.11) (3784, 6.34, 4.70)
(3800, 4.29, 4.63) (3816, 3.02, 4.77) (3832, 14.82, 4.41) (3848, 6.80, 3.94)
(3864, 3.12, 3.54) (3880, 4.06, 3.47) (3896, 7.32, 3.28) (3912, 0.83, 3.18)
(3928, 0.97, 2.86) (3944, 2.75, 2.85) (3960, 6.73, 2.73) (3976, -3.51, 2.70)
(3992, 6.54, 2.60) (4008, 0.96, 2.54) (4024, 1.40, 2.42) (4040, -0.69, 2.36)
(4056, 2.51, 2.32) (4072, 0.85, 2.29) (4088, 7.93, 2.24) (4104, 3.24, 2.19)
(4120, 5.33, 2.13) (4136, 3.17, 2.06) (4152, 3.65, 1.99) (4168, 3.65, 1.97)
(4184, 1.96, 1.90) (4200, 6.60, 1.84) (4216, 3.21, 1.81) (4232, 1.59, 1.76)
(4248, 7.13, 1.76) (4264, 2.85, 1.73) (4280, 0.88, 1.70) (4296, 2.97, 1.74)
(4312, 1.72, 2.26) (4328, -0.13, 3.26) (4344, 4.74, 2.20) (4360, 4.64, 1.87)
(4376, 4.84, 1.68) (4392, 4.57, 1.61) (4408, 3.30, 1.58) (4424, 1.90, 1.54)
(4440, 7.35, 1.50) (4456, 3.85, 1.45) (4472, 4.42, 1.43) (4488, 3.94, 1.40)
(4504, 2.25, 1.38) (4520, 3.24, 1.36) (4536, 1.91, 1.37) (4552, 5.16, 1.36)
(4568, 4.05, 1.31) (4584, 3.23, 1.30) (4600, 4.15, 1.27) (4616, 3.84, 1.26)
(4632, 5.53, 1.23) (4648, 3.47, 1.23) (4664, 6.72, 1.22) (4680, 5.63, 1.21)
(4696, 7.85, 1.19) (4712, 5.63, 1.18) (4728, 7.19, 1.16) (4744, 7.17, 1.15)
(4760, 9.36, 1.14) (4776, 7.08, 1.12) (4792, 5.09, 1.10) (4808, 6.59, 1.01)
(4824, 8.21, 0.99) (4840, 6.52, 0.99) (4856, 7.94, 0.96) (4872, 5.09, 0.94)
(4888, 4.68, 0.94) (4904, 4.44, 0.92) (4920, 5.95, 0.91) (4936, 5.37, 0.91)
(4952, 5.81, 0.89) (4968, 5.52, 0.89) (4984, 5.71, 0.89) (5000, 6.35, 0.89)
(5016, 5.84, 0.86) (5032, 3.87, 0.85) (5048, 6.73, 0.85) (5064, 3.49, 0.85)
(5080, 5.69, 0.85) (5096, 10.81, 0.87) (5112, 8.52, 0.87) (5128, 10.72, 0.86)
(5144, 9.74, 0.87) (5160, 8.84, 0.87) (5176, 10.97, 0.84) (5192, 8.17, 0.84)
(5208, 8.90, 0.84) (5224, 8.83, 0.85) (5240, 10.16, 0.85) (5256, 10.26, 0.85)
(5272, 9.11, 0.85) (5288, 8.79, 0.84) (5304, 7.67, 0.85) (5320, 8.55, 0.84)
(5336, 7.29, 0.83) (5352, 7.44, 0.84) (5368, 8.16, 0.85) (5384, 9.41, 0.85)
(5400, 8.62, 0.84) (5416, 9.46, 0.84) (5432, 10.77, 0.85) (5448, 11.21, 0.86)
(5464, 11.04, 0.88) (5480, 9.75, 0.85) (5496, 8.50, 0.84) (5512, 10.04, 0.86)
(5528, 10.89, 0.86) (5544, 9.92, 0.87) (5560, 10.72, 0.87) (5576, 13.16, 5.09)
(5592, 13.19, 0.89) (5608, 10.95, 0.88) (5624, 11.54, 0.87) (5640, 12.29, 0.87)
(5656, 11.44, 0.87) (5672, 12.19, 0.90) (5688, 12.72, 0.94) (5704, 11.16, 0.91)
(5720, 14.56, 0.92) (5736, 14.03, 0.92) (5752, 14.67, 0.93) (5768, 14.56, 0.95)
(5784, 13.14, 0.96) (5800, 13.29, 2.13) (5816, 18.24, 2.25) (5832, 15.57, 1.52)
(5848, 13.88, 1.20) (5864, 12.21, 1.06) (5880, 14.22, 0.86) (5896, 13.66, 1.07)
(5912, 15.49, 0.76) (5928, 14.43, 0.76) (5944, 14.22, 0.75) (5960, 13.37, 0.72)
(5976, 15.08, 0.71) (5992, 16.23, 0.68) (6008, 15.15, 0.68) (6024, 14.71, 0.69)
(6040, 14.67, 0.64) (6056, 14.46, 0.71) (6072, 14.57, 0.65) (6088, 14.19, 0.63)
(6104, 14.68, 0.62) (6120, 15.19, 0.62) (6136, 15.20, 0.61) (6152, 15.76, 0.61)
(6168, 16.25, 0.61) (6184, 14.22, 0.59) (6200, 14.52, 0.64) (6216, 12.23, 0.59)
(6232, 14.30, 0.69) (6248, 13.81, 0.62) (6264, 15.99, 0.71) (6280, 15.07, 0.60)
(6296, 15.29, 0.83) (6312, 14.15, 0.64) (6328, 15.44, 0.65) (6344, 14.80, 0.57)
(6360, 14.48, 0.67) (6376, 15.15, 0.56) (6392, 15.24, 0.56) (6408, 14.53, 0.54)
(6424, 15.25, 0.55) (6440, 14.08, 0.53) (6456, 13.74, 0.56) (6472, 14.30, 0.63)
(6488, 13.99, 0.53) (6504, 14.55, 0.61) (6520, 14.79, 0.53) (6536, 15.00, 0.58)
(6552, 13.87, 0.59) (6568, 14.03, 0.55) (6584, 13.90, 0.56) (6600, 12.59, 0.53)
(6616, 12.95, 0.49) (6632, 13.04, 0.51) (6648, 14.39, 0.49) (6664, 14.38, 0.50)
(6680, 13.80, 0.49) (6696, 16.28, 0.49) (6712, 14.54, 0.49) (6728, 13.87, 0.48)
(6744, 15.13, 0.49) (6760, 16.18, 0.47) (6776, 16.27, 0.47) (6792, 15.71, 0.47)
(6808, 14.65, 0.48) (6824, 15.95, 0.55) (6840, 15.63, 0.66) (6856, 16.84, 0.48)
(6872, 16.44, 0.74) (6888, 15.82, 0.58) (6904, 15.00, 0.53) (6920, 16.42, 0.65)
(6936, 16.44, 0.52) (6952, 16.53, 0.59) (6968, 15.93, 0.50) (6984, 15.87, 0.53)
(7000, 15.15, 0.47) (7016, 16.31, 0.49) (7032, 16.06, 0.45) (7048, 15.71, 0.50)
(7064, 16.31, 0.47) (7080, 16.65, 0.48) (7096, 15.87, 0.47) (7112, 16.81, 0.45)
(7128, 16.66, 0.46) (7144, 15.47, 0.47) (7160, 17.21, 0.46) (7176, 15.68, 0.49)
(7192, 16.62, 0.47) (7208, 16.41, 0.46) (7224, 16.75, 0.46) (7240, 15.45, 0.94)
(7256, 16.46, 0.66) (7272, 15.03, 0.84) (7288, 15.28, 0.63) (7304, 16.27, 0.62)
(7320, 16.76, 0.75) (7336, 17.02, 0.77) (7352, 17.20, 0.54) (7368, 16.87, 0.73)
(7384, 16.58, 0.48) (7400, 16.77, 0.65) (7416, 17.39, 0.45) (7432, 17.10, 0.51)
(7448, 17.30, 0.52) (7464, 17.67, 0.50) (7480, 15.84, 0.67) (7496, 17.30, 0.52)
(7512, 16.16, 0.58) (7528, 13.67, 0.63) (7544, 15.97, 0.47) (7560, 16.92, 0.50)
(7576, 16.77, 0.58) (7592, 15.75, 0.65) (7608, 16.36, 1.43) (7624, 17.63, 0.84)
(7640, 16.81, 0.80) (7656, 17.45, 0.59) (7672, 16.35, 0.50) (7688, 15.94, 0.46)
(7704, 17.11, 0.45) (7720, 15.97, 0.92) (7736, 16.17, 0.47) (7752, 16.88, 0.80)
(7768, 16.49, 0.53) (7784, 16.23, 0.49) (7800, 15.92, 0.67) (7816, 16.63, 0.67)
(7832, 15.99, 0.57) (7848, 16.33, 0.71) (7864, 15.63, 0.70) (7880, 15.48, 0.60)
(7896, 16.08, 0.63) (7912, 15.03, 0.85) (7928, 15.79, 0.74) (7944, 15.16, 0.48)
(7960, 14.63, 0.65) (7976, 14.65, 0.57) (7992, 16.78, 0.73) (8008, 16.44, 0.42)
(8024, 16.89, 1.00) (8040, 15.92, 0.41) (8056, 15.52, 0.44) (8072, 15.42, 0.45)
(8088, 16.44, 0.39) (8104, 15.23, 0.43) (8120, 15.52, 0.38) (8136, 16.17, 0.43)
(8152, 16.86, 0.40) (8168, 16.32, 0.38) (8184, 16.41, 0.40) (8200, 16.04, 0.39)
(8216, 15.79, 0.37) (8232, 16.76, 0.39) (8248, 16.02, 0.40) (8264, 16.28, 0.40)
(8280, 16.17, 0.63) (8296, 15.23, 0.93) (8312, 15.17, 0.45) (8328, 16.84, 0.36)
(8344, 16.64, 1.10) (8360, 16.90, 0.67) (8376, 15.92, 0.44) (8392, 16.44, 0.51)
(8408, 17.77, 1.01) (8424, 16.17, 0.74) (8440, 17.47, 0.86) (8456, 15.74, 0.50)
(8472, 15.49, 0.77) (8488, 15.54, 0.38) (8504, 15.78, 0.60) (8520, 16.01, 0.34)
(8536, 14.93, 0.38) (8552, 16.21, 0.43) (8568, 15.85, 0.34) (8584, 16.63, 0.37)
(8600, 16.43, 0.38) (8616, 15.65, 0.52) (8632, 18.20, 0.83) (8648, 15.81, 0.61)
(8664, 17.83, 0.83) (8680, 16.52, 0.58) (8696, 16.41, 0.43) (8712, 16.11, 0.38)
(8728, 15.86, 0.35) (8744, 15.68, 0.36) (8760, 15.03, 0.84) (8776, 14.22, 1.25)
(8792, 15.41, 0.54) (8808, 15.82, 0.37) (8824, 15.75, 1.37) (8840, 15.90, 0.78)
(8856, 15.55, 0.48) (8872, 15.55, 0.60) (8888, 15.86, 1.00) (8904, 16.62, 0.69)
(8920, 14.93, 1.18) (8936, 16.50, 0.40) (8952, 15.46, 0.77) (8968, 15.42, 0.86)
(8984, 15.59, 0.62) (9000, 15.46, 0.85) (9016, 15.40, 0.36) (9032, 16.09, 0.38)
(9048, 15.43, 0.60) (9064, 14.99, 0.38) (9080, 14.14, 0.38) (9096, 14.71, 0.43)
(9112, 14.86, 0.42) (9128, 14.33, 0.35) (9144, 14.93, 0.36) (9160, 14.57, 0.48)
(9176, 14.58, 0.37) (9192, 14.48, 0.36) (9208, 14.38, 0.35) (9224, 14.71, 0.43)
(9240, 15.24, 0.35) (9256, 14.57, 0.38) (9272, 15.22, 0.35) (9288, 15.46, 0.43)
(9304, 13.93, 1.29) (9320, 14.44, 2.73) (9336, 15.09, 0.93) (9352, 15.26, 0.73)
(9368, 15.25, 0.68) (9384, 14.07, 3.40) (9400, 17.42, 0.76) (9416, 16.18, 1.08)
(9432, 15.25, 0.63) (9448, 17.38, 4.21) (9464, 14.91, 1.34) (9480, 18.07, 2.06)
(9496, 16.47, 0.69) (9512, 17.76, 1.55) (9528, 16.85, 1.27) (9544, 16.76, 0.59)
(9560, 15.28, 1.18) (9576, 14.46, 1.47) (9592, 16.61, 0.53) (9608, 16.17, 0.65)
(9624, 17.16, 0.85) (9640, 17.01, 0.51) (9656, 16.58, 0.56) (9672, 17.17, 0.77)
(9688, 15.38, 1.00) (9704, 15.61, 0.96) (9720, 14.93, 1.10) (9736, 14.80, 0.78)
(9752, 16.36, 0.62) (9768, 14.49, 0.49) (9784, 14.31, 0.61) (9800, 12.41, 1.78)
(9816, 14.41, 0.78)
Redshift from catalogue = 0.277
